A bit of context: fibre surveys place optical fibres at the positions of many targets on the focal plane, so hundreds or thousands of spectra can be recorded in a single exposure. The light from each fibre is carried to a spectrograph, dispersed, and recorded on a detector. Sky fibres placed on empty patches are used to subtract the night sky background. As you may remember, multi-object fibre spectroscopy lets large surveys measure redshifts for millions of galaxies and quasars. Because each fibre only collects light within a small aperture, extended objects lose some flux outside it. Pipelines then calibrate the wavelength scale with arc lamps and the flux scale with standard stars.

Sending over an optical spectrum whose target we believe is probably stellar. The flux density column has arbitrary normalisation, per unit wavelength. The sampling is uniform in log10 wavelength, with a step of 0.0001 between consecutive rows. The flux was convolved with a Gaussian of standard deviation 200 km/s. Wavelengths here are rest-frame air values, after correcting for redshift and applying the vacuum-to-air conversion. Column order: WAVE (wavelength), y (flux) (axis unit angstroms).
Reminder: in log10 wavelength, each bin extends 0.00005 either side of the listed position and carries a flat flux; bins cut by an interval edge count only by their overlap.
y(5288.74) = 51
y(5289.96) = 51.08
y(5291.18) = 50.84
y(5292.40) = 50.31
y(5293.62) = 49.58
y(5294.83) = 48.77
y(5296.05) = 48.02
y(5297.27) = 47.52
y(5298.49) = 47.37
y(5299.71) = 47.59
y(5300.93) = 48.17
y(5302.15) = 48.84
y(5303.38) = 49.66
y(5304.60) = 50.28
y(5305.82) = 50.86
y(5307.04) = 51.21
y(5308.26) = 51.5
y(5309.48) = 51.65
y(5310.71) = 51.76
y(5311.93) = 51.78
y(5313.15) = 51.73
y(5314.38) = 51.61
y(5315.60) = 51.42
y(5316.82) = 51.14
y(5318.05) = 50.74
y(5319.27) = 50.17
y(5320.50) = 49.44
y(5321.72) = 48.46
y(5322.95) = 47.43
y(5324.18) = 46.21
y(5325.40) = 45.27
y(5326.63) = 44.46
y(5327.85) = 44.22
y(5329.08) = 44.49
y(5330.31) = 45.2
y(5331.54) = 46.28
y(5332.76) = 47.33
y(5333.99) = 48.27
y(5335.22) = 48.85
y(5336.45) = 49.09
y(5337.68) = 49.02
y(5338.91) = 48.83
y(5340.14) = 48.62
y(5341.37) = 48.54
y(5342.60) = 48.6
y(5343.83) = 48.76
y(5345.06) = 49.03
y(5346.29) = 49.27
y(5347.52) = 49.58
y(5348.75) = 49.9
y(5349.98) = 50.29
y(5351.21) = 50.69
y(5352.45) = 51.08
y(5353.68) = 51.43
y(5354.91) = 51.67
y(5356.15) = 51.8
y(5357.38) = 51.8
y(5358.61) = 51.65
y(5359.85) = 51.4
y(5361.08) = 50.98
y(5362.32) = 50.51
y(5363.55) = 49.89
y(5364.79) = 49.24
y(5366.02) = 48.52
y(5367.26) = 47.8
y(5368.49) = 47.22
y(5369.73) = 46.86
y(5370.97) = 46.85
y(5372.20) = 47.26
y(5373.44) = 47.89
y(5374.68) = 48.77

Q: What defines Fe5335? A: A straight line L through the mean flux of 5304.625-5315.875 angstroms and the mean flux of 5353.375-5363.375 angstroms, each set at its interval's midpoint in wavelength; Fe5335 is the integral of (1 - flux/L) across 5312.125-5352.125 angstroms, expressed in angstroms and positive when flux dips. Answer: 2.2 angstroms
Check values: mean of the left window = 51.5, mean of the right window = 51.3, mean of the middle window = 48.6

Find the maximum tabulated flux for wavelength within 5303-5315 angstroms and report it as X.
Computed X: 51.78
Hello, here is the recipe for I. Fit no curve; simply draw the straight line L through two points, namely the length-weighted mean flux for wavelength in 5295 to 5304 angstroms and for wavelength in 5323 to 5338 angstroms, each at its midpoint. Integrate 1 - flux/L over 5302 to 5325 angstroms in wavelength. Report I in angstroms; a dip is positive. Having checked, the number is -1.4 angstroms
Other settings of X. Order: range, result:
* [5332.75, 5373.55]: 51.8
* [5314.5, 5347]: 51.42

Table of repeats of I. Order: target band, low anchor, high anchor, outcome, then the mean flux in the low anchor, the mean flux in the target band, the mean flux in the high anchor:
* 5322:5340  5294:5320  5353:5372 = 1.1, 50.1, 46.8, 49.8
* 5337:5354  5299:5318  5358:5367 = 0.3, 50.6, 49.5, 50.2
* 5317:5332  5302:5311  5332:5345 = 0.8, 50.7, 47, 48.6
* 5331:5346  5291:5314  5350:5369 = 0.5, 49.9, 48.5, 50.4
